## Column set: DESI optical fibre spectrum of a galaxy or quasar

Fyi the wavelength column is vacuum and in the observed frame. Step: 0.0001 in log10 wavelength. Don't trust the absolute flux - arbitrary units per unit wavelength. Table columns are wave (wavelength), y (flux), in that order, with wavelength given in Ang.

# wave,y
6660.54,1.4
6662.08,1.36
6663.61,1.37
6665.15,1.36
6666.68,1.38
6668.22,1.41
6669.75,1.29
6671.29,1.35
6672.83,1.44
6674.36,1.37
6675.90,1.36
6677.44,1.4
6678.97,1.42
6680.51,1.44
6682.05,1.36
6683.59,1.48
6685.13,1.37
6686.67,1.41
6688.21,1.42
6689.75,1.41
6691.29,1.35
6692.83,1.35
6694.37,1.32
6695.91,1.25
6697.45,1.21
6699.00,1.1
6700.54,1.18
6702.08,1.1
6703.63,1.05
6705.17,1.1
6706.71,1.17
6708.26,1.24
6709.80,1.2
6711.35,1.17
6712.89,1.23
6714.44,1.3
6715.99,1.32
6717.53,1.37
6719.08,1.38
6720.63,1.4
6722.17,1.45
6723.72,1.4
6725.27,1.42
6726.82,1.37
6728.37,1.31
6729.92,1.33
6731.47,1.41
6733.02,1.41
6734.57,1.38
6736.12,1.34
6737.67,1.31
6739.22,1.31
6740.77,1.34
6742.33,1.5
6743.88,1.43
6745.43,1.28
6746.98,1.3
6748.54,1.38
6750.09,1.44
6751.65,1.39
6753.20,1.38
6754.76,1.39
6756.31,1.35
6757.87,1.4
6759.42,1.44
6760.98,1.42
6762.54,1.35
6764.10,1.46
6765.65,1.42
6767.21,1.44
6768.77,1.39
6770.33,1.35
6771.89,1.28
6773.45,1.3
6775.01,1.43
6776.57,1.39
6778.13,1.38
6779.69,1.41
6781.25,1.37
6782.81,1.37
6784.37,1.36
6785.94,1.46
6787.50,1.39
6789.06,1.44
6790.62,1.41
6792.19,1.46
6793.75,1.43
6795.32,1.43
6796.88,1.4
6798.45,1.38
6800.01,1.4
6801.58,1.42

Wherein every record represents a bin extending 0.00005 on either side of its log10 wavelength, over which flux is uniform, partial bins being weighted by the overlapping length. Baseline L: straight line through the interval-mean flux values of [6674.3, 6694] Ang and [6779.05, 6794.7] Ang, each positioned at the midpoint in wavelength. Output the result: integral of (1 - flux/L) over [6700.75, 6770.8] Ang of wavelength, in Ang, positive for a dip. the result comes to 3.2 Ang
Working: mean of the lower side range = 1.39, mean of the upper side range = 1.41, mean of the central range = 1.34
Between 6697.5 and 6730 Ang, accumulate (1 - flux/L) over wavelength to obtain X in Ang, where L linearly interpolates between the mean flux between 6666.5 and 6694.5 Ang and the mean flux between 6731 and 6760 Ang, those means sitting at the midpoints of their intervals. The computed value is 2.8 Ang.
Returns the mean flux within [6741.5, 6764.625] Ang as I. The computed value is 1.39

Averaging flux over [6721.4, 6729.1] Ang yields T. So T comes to 1.39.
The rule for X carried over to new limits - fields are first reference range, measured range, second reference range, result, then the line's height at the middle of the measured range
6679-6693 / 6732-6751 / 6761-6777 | 0.3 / 1.39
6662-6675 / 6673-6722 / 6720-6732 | 2.7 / 1.38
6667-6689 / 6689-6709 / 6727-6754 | 2.4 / 1.38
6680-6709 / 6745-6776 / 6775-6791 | -0.3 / 1.37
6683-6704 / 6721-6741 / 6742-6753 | -0.2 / 1.35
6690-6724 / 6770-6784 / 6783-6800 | 0.2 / 1.39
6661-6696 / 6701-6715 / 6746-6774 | 2.1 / 1.38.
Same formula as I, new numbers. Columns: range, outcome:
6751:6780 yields 1.39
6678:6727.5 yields 1.3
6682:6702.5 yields 1.31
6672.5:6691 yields 1.4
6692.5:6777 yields 1.33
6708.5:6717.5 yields 1.25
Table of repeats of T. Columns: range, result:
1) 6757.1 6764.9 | 1.41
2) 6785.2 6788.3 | 1.43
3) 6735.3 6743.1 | 1.36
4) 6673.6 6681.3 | 1.4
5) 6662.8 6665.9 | 1.36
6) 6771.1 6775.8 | 1.34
